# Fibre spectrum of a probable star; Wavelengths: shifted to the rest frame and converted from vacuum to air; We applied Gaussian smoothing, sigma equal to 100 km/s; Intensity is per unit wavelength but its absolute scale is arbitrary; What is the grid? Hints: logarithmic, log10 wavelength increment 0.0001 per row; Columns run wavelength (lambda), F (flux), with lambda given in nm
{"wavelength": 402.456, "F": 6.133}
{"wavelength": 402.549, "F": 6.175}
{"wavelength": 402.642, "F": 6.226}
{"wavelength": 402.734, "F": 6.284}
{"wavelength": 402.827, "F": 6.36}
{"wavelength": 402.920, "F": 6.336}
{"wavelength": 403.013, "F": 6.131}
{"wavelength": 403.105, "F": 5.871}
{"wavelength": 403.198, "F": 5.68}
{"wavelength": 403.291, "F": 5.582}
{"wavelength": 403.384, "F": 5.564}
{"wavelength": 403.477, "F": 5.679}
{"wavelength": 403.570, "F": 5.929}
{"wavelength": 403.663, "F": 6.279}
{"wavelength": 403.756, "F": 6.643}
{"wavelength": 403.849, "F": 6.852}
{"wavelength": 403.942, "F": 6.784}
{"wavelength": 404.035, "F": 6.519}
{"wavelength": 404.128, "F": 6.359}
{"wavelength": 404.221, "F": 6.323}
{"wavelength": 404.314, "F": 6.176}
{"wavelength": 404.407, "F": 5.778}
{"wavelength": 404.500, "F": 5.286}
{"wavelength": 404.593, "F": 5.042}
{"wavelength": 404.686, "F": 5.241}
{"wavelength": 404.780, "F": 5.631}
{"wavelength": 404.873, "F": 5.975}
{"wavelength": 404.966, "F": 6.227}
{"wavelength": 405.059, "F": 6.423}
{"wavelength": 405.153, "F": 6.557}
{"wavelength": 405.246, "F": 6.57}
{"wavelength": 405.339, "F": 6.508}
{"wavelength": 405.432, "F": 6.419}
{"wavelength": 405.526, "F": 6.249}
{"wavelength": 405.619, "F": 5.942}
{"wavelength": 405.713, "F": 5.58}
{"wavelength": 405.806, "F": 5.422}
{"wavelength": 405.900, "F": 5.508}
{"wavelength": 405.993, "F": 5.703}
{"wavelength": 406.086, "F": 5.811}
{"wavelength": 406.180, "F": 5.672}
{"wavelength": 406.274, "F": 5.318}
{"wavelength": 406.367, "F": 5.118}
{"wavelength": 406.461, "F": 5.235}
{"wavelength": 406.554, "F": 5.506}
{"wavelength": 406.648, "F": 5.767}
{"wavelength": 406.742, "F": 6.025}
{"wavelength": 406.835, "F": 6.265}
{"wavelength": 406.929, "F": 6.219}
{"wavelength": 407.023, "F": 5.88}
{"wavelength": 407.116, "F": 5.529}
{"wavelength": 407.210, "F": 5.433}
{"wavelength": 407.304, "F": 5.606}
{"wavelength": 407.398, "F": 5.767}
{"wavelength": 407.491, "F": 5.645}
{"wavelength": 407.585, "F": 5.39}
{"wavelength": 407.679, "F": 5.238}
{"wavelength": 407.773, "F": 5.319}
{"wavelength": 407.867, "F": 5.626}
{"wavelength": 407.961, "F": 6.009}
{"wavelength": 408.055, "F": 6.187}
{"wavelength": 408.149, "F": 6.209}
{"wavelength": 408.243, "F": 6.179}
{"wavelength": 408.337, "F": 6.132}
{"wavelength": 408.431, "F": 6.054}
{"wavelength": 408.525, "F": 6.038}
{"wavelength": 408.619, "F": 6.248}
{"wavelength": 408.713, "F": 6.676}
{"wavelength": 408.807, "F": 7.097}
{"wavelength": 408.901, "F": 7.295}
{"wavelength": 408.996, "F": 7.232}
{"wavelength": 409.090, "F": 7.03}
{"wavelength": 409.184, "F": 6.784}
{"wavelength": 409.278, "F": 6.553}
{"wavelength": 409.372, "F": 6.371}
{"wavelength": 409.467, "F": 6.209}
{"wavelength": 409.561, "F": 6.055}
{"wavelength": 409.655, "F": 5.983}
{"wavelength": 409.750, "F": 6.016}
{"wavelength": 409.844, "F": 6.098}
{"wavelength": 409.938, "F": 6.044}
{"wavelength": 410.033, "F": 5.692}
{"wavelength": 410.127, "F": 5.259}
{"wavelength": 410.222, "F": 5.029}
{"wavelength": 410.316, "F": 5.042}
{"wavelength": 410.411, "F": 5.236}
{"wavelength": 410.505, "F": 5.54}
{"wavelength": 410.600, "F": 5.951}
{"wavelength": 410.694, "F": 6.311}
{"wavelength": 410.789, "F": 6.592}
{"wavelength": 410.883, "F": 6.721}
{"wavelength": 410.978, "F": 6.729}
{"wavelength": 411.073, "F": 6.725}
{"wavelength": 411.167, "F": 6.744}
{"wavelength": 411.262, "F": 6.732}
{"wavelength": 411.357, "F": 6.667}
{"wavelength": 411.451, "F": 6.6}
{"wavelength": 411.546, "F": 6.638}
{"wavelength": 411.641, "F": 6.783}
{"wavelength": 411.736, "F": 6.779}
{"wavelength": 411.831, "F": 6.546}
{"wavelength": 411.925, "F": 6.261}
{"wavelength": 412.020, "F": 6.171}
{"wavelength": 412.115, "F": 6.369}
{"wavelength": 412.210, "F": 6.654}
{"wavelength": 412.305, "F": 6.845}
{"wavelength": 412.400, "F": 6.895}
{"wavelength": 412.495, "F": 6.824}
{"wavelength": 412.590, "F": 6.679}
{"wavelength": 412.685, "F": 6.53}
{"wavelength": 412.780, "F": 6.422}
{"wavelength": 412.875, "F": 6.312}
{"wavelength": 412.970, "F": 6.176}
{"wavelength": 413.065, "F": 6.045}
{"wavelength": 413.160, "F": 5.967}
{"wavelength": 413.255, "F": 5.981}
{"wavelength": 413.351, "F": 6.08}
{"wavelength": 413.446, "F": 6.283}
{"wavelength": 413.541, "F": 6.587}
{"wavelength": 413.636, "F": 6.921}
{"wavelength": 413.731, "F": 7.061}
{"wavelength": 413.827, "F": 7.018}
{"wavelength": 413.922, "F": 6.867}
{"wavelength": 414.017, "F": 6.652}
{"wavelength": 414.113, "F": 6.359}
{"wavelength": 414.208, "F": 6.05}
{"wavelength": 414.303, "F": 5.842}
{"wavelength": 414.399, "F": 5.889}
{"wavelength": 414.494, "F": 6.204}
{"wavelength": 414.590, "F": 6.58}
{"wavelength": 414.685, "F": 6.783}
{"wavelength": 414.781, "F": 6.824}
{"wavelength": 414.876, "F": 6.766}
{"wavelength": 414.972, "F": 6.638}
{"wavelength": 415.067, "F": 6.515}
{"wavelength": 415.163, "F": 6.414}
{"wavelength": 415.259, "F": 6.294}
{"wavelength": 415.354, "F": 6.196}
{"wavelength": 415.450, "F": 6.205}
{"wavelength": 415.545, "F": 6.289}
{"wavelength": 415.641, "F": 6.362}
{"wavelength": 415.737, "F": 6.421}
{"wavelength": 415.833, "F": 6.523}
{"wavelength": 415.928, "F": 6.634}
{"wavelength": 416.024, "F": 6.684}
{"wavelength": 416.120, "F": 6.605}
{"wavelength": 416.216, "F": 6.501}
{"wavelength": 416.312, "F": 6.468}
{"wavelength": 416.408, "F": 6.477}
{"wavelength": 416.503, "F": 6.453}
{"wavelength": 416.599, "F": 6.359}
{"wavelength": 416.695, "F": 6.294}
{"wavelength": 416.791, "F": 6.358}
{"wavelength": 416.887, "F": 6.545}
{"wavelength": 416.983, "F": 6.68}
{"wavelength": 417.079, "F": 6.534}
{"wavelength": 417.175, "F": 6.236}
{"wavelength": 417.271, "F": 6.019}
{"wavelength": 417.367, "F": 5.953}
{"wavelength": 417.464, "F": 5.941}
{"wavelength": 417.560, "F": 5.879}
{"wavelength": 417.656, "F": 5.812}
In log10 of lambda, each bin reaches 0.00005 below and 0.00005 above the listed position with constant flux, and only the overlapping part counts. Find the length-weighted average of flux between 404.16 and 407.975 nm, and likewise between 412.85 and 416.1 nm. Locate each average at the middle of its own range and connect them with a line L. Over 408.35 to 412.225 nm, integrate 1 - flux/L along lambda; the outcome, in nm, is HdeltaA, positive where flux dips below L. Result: -0.14 nm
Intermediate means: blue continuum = 5.78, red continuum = 6.43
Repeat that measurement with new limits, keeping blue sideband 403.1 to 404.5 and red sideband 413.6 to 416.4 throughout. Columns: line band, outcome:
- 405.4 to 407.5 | 0.164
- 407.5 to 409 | 0.030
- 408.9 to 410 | -0.021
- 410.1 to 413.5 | 0.039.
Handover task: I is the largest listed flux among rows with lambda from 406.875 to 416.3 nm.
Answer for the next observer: 7.295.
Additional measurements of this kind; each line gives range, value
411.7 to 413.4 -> 6.895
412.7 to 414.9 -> 7.061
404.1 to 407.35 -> 6.57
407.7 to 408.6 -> 6.209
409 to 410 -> 7.03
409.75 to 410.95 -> 6.721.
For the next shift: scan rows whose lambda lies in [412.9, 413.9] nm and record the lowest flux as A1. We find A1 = 5.967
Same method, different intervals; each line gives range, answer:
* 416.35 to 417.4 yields 5.953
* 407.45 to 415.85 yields 5.029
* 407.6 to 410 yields 5.238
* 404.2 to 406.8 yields 5.042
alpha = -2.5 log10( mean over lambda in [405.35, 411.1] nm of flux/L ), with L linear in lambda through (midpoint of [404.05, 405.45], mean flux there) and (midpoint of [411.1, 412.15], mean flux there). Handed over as 0.06 mag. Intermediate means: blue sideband 6.04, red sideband 6.58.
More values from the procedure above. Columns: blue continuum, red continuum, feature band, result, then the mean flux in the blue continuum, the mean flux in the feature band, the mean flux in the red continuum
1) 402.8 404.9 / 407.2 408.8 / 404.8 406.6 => 0.01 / 6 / 5.88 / 5.91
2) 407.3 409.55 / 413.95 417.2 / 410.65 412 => -0.05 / 6.21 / 6.62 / 6.43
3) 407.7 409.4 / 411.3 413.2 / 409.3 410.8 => 0.11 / 6.37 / 5.83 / 6.51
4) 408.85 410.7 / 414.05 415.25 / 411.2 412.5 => -0.07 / 6.08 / 6.62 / 6.4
